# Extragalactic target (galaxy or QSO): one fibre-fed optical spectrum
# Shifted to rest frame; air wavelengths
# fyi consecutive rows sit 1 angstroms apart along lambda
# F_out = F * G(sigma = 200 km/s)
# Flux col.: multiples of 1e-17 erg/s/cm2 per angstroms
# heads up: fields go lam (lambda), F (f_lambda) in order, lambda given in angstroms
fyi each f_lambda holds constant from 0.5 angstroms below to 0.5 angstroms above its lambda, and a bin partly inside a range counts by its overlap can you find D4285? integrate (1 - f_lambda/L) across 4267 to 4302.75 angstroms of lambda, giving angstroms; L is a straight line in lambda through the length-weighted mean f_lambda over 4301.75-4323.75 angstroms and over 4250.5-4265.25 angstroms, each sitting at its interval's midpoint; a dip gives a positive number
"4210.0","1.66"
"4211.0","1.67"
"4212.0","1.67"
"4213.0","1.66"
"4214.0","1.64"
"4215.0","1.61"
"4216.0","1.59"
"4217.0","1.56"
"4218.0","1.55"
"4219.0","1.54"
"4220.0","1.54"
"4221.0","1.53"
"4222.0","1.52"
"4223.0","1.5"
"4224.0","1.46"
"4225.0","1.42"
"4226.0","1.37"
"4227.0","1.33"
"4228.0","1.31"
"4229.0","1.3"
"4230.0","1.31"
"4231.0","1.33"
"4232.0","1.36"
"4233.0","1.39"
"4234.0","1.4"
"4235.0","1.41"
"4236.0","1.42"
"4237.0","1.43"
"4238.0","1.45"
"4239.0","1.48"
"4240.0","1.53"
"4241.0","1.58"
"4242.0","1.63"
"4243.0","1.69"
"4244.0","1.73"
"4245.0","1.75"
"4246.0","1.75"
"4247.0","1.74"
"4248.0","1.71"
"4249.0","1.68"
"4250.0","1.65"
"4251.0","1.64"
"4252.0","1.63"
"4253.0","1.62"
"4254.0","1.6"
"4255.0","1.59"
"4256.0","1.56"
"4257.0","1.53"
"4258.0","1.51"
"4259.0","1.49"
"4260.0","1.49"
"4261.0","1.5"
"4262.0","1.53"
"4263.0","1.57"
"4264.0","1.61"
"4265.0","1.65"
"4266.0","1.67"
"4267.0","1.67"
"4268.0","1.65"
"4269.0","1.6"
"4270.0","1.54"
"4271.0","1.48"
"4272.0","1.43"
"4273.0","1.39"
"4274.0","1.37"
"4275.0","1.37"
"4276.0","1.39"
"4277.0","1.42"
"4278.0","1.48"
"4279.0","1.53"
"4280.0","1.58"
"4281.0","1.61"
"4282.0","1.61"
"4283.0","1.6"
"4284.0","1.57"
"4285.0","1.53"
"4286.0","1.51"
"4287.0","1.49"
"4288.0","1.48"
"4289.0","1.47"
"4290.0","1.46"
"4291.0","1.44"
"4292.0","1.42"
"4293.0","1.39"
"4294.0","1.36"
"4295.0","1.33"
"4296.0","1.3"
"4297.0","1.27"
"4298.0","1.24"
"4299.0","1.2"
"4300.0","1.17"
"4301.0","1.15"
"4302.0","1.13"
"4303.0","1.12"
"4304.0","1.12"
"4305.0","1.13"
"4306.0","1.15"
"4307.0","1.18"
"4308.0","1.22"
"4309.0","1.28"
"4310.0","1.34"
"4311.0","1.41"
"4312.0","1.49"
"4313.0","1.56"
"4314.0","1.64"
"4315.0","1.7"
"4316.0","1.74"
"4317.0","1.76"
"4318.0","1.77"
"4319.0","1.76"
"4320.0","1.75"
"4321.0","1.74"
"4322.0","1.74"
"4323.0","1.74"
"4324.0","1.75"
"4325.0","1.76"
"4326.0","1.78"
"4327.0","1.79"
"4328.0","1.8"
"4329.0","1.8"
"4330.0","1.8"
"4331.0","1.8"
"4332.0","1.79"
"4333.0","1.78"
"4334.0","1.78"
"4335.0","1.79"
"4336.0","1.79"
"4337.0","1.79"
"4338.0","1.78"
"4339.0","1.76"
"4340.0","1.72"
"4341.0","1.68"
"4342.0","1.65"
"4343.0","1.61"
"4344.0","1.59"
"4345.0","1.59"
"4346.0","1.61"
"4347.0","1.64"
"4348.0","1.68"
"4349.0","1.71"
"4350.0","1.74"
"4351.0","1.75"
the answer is 2.3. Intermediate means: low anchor 1.57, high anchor 1.48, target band 1.43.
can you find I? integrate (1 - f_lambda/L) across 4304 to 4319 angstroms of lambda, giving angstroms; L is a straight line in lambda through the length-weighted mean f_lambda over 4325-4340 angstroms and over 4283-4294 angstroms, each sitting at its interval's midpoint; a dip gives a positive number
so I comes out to 1.7 angstroms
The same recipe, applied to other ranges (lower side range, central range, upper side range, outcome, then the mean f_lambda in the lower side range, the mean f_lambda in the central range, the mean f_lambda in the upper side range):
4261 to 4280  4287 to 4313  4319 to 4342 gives 5.40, 1.52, 1.3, 1.77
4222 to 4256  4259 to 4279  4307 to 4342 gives 0.79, 1.52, 1.52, 1.69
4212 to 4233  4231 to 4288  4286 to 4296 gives -3.94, 1.47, 1.55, 1.42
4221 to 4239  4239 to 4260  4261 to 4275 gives -2.15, 1.4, 1.62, 1.54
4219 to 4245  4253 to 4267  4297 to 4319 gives -1.38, 1.46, 1.57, 1.36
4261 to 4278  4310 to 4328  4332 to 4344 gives -0.17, 1.52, 1.69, 1.74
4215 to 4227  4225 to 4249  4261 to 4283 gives 0.24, 1.5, 1.5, 1.53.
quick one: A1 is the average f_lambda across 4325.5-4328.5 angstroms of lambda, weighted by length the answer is 1.79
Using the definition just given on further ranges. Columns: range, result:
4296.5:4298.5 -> 1.25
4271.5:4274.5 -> 1.4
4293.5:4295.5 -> 1.35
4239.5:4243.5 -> 1.61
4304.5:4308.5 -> 1.17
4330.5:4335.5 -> 1.79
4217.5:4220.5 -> 1.54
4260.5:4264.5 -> 1.55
